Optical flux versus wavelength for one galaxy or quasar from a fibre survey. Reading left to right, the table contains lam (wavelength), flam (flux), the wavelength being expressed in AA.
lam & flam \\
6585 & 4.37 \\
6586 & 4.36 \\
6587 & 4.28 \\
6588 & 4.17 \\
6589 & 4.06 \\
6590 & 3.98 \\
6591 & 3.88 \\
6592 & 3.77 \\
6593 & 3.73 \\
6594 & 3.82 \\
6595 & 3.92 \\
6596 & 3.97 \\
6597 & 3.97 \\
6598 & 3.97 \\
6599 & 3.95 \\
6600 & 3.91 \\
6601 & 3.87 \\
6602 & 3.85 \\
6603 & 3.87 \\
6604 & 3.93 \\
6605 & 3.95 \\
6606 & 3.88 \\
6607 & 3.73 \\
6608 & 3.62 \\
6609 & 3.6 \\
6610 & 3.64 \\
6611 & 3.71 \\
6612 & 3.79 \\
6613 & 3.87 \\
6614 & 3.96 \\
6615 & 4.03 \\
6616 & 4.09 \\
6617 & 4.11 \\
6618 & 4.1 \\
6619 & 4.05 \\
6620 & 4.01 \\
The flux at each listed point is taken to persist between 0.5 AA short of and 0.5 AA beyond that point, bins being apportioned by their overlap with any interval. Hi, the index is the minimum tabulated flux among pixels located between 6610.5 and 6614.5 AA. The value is 3.71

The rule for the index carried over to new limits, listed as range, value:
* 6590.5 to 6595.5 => 3.73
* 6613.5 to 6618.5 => 3.96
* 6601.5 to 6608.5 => 3.62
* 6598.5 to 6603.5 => 3.85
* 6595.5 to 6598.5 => 3.97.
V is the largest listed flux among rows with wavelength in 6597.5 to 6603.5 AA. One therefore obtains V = 3.97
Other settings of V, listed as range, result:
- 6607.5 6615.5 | 4.03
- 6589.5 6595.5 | 3.98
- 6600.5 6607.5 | 3.95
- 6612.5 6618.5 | 4.11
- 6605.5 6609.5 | 3.88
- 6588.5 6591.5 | 4.06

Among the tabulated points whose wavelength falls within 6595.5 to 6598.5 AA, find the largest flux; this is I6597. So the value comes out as 3.97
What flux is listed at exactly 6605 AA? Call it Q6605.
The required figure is 3.95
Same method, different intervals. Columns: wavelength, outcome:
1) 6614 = 3.96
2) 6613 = 3.87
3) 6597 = 3.97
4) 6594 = 3.82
